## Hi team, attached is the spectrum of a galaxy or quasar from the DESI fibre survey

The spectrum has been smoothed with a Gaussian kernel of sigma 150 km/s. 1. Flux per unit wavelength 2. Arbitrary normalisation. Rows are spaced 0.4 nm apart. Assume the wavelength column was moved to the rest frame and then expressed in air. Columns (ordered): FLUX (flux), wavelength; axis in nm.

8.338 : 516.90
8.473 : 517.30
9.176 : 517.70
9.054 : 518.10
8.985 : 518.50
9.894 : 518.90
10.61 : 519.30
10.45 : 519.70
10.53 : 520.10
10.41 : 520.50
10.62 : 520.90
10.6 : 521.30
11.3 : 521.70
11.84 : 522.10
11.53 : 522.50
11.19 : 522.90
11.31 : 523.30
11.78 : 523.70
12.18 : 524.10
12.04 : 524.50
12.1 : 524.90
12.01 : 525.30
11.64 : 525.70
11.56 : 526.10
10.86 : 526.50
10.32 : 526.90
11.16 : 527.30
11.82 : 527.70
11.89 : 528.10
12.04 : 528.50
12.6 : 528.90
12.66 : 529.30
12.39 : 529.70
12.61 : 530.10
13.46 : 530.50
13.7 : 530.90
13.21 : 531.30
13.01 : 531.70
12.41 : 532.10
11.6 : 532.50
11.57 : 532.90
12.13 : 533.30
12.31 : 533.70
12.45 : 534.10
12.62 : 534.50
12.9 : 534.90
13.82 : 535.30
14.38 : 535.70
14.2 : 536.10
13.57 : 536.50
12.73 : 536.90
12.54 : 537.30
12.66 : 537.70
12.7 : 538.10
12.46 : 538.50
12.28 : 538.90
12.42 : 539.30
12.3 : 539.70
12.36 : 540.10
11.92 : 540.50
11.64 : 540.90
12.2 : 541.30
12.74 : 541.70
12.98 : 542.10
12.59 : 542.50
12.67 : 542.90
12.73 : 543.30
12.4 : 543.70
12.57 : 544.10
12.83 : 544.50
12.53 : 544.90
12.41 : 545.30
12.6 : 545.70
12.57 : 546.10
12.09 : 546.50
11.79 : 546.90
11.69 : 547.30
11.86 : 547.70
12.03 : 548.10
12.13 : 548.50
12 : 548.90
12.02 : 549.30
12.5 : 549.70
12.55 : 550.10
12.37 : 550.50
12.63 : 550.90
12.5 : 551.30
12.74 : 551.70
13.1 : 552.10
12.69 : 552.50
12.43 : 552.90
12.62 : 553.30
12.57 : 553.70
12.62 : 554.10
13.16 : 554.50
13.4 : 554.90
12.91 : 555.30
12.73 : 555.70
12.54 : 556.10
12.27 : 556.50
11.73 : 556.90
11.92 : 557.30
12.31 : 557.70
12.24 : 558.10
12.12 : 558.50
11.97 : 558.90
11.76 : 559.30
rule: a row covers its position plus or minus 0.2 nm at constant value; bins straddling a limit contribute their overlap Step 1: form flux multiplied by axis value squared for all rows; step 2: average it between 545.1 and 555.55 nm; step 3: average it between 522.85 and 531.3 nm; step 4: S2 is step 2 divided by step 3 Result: 1.1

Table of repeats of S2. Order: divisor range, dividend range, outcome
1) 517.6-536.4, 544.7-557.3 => 1.15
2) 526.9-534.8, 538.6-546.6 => 1.05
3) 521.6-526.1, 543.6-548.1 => 1.14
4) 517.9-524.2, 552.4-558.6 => 1.32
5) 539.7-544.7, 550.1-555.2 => 1.06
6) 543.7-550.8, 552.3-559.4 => 1.05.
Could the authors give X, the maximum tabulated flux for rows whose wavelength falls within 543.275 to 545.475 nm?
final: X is 12.83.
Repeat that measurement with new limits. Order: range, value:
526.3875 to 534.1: 13.7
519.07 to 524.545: 12.18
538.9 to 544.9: 12.98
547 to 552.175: 13.1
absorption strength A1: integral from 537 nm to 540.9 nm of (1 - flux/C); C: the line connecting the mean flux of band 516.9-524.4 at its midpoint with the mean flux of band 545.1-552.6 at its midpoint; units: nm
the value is -0.23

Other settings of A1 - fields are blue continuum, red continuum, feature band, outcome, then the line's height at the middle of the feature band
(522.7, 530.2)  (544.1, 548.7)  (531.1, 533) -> -0.078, 11.9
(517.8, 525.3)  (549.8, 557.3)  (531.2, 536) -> -0.481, 11.6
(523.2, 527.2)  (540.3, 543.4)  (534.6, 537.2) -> -0.300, 12.1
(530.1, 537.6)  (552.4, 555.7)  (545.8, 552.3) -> 0.272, 12.8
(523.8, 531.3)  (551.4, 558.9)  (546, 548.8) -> 0.093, 12.4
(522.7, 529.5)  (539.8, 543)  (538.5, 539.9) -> -0.008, 12.3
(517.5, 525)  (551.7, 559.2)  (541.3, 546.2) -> -0.284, 11.9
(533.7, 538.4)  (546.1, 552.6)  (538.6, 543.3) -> 0.150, 12.8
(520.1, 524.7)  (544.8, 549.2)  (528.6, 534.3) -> -0.469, 11.6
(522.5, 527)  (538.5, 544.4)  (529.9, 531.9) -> -0.221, 11.9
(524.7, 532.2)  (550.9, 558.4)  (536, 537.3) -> -0.105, 12.3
